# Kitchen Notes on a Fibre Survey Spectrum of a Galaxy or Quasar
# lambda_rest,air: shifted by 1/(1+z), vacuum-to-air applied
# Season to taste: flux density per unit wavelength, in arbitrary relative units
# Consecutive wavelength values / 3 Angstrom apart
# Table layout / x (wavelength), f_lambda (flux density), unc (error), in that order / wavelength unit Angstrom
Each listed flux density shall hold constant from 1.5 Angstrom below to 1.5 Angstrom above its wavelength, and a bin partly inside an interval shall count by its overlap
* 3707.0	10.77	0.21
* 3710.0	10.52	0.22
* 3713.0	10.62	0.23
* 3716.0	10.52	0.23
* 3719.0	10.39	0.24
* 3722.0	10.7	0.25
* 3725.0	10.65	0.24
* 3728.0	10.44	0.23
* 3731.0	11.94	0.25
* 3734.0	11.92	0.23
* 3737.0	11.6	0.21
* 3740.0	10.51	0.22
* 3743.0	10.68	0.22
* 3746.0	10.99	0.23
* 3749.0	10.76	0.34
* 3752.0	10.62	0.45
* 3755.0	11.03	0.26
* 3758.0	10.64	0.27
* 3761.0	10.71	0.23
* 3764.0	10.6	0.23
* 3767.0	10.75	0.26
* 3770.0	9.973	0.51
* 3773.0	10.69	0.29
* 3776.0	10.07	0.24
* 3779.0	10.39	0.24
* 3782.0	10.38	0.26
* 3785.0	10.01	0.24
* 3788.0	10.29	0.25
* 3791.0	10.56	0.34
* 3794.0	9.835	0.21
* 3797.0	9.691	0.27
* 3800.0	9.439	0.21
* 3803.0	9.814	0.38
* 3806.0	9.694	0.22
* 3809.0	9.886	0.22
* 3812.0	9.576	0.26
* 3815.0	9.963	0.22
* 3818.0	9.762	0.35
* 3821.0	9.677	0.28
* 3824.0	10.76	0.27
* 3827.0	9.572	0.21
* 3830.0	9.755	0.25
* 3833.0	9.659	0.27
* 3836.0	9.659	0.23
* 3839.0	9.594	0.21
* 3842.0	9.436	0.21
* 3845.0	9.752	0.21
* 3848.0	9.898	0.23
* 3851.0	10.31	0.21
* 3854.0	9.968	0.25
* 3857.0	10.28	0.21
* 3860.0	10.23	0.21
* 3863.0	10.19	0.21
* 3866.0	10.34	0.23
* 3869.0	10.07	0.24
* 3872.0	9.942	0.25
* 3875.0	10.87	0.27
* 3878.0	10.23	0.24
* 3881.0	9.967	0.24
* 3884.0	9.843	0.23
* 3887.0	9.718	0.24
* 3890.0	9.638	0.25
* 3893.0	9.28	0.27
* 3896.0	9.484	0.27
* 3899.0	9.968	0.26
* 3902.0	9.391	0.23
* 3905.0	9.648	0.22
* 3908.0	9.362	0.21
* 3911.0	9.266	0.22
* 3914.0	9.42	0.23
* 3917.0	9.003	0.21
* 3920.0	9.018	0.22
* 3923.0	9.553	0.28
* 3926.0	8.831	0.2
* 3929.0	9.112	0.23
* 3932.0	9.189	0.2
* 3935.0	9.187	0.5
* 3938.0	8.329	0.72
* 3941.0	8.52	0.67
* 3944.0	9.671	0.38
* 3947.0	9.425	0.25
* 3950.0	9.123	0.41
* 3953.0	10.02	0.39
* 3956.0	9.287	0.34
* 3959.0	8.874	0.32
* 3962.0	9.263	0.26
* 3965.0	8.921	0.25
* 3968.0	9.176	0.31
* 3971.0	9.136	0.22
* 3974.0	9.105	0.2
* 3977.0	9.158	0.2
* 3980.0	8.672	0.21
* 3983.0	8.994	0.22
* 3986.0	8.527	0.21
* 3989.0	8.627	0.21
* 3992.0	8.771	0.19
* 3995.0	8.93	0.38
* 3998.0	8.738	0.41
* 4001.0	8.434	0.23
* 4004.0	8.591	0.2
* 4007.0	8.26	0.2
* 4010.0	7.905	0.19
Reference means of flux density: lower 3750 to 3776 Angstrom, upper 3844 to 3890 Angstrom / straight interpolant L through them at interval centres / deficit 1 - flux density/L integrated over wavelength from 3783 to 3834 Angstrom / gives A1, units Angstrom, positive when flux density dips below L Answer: 2.4 Angstrom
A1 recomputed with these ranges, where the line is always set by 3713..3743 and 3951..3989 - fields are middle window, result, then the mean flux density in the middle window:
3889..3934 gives 0.9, 9.34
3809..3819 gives 0.5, 9.79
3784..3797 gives 0.4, 10.1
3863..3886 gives -0.8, 10.2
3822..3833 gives 0.2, 9.96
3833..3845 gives 0.6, 9.6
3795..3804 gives 0.6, 9.65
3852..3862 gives -0.2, 10.2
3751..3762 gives 0.0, 10.8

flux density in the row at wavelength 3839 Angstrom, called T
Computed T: 9.594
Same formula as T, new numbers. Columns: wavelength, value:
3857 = 10.28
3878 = 10.23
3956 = 9.287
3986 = 8.527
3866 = 10.34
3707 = 10.77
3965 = 8.921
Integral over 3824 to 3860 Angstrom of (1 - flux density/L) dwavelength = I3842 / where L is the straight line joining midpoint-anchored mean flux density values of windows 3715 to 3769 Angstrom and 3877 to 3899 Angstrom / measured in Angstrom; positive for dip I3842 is 0.8 Angstrom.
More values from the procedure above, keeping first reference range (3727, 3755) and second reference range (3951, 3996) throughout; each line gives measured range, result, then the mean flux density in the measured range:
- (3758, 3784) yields 0.8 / 10.4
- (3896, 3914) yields 0.2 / 9.51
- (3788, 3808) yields 1.3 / 9.87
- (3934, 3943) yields 0.6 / 8.71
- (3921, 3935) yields 0.4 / 9.17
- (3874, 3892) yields -0.3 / 10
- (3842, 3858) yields 0.2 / 9.98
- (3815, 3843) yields 1.4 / 9.78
